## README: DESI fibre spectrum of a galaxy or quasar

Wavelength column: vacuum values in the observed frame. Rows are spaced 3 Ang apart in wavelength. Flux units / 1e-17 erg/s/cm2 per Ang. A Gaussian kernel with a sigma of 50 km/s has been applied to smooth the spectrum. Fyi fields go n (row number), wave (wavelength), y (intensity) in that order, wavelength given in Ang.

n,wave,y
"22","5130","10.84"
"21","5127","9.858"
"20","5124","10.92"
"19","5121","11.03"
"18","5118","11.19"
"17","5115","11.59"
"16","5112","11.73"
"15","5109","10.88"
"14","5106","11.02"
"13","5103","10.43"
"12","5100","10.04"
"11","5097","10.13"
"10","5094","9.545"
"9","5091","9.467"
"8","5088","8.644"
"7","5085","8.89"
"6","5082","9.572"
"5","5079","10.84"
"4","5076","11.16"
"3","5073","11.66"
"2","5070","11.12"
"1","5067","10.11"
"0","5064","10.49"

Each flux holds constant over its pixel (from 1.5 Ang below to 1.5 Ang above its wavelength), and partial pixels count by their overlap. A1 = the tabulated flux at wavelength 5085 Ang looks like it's 8.89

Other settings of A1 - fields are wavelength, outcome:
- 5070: 11.12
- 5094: 9.545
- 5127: 9.858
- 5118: 11.19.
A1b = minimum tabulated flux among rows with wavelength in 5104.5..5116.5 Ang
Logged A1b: 10.88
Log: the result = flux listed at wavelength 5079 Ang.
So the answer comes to 10.84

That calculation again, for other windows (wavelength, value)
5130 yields 10.84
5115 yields 11.59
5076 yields 11.16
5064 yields 10.49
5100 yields 10.04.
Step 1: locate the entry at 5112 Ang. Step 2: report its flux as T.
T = 11.73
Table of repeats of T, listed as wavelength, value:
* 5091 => 9.467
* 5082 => 9.572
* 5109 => 10.88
